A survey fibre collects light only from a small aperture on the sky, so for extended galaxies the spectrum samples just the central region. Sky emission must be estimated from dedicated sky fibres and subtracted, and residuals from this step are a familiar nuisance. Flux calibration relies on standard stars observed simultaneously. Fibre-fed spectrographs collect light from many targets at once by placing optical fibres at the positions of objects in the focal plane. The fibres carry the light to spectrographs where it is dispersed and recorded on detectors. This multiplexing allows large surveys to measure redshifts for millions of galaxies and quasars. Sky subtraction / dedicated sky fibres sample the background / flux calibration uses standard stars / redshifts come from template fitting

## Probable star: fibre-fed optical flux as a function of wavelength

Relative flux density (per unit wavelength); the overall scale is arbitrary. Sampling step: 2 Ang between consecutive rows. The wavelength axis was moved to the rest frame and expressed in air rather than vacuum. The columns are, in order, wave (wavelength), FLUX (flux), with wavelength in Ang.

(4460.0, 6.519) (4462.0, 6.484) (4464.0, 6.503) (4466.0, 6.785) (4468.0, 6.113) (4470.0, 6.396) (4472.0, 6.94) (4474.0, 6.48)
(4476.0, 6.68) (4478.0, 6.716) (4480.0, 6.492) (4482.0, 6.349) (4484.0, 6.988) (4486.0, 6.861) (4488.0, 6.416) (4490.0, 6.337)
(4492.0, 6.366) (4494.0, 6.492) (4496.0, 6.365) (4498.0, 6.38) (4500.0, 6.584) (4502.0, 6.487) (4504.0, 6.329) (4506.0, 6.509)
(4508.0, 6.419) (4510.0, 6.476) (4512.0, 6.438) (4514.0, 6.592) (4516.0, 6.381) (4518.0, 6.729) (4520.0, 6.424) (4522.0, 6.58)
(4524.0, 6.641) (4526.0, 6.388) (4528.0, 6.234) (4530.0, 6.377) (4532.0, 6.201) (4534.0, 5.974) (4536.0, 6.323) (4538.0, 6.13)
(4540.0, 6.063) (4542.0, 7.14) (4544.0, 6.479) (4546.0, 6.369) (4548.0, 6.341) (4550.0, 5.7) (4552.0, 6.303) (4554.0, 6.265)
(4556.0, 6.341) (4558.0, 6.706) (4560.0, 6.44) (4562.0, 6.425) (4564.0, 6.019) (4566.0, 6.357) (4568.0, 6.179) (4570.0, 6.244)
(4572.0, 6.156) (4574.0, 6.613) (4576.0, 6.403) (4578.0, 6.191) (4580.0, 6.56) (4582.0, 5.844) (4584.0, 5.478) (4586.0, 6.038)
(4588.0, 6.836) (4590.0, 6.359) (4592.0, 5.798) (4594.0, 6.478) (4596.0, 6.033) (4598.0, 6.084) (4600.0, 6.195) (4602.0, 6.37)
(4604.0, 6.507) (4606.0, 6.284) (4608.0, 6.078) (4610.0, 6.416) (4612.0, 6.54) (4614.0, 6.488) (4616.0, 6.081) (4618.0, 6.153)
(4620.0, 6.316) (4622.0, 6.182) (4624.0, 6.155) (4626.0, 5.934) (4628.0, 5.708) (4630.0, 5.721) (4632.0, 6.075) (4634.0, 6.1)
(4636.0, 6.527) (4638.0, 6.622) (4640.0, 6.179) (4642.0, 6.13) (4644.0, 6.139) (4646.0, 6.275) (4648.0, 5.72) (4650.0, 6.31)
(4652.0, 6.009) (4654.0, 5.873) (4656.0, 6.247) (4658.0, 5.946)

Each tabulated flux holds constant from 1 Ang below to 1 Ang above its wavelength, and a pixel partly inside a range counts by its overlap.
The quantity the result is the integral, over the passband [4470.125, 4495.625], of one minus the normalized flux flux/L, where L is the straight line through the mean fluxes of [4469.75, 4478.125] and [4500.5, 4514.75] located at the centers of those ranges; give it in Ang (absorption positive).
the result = 0.1 Ang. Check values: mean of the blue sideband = 6.66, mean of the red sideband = 6.47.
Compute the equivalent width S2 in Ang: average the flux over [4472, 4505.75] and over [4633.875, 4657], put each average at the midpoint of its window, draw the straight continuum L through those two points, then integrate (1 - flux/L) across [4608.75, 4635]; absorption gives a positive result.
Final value 0.4 Ang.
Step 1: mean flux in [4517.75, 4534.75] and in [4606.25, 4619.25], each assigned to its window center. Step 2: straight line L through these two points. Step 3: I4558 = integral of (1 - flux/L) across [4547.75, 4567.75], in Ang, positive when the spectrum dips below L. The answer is 0.21 Ang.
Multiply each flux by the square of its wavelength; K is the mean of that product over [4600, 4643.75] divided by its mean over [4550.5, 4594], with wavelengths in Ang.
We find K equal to 1.01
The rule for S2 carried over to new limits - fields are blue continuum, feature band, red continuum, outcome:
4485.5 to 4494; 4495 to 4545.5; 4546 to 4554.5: -0.8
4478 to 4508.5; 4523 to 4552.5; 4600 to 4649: 0.4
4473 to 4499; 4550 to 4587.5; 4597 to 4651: 0.5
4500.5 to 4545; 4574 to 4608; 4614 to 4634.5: -0.2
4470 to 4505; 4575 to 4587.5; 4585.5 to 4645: 0.4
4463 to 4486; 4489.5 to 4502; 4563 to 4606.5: 0.2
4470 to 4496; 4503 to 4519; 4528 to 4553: -0.1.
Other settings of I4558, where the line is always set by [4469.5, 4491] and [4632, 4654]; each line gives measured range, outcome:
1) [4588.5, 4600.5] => 0.24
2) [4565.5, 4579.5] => 0.12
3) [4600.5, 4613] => -0.17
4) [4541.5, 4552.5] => 0.13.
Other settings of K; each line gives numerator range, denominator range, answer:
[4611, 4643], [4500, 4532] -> 1.00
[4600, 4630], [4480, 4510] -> 1.01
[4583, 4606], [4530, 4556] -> 1.01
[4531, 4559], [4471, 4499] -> 0.99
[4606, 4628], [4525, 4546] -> 1.02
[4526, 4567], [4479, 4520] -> 0.99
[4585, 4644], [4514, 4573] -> 1.01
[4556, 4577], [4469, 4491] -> 1.00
